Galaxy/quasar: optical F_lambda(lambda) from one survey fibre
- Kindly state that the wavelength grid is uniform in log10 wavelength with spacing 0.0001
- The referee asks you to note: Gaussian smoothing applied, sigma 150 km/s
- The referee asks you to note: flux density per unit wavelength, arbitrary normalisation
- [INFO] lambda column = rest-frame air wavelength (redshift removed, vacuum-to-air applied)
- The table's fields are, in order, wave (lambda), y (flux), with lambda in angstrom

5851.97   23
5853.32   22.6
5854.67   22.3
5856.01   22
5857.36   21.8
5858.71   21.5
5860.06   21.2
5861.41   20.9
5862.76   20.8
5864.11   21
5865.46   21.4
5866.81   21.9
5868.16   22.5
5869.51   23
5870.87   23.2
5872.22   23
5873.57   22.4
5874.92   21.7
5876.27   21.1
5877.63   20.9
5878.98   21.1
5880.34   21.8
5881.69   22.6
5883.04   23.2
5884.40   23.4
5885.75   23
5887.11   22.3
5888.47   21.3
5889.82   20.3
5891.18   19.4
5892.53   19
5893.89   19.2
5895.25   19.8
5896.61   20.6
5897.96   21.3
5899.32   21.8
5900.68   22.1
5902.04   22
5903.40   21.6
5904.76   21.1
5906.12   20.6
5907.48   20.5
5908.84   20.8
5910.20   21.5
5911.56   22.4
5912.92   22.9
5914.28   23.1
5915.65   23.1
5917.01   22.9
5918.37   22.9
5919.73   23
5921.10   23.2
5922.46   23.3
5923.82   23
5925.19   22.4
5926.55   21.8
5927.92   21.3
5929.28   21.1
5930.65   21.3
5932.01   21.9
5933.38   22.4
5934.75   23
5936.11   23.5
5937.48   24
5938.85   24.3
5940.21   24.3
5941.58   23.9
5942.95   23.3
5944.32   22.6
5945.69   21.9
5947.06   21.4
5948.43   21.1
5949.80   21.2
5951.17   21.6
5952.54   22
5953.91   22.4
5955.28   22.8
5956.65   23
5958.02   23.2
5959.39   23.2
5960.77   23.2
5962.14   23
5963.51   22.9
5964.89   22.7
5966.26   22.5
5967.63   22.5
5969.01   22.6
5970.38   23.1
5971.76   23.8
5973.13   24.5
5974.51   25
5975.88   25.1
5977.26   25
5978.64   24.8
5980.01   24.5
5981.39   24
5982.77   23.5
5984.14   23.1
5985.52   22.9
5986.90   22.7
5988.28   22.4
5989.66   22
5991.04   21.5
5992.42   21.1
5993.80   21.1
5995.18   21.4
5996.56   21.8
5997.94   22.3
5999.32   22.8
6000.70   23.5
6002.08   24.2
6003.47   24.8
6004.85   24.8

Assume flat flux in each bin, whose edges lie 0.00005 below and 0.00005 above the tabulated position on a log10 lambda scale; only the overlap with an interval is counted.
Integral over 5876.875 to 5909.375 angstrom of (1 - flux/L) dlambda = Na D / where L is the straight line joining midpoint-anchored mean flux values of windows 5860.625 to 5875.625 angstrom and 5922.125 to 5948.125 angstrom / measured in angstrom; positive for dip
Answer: 1.44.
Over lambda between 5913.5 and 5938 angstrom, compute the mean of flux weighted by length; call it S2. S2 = 22.6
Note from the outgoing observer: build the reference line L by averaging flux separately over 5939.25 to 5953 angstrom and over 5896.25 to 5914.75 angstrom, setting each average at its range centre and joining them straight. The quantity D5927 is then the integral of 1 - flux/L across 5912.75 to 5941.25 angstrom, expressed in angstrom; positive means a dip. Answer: -1.0 angstrom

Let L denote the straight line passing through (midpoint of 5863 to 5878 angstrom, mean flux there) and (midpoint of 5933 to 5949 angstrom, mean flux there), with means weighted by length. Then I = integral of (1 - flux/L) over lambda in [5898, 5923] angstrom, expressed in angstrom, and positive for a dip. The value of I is 0.48 angstrom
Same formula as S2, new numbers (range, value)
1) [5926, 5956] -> 22.4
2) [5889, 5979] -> 22.4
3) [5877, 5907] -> 21.3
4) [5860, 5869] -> 21.4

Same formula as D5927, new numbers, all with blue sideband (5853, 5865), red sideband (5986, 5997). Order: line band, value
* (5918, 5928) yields -0.48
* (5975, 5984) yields -1.11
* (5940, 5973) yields -1.49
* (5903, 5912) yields 0.19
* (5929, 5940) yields -0.58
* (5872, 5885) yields -0.31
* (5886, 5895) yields 0.51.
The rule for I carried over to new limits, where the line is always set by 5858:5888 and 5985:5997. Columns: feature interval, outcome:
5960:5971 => -0.47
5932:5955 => -0.79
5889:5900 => 0.89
